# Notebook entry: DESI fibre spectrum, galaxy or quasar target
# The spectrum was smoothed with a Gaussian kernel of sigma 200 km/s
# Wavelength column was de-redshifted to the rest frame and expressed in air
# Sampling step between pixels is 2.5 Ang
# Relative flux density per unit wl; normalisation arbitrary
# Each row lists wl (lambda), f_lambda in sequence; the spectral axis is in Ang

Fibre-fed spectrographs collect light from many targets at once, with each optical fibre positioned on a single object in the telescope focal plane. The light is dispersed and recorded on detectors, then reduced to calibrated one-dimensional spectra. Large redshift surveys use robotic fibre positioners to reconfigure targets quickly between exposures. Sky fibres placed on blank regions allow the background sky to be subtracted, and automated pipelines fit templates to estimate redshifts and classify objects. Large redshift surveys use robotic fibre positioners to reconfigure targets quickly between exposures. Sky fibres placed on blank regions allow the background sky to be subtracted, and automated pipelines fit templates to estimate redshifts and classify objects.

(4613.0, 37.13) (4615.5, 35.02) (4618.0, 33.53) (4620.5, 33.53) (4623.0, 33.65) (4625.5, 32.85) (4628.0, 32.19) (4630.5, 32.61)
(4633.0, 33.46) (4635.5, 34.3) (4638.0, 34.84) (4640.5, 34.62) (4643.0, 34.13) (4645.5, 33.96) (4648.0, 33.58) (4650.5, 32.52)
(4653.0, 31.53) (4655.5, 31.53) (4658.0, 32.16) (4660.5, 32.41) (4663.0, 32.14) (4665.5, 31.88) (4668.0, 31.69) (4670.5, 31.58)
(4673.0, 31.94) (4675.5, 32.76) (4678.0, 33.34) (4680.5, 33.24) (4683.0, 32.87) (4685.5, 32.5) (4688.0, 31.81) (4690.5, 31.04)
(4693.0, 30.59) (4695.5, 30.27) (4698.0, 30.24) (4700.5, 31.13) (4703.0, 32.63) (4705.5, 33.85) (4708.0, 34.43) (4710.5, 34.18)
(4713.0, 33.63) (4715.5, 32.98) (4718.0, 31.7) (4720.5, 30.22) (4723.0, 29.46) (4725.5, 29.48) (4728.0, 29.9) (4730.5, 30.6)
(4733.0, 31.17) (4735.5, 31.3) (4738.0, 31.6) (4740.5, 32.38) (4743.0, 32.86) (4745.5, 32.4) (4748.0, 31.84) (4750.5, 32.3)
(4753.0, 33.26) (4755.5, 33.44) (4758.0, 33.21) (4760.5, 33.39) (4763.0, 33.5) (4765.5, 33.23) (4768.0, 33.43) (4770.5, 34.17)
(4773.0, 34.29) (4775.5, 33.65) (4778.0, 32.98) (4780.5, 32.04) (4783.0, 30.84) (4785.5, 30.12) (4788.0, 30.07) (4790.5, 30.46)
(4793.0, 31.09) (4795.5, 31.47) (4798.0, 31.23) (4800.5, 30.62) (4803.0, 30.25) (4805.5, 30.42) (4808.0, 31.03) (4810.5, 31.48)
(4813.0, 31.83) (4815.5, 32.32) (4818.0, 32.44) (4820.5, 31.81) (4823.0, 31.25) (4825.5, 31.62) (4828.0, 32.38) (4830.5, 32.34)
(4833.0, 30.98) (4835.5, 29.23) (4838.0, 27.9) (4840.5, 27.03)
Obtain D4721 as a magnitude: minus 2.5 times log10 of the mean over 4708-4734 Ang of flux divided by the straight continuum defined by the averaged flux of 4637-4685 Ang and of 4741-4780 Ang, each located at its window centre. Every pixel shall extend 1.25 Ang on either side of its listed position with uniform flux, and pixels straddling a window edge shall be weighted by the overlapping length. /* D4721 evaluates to 0.05 mag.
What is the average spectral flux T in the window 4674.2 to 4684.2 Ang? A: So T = 33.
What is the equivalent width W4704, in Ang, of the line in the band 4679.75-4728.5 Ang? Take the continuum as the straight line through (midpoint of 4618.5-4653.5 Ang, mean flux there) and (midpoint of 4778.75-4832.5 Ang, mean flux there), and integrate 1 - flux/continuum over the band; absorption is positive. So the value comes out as 1.2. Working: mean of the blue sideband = 33.5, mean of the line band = 31.8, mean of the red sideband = 31.3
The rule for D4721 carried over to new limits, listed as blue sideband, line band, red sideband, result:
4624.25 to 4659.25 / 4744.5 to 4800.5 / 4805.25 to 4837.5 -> -0.02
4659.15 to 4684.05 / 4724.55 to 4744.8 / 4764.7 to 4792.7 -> 0.04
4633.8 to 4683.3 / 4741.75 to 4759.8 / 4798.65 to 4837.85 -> -0.03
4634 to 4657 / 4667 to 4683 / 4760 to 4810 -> 0.02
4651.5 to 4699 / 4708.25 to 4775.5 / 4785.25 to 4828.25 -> -0.03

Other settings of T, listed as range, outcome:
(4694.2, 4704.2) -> 31.1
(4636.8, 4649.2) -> 34.2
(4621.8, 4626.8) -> 33.2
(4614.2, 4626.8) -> 33.7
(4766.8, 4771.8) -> 33.8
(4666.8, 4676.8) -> 32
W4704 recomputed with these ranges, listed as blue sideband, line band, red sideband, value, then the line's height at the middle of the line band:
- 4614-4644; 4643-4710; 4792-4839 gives 1.7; 33.1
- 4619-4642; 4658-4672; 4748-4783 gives 0.6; 33.5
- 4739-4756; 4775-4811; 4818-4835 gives 1.1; 32.1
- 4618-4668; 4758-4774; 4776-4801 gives -1.1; 31.5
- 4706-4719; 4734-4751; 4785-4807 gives 0.2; 32.4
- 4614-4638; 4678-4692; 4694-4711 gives 0.1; 32.6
